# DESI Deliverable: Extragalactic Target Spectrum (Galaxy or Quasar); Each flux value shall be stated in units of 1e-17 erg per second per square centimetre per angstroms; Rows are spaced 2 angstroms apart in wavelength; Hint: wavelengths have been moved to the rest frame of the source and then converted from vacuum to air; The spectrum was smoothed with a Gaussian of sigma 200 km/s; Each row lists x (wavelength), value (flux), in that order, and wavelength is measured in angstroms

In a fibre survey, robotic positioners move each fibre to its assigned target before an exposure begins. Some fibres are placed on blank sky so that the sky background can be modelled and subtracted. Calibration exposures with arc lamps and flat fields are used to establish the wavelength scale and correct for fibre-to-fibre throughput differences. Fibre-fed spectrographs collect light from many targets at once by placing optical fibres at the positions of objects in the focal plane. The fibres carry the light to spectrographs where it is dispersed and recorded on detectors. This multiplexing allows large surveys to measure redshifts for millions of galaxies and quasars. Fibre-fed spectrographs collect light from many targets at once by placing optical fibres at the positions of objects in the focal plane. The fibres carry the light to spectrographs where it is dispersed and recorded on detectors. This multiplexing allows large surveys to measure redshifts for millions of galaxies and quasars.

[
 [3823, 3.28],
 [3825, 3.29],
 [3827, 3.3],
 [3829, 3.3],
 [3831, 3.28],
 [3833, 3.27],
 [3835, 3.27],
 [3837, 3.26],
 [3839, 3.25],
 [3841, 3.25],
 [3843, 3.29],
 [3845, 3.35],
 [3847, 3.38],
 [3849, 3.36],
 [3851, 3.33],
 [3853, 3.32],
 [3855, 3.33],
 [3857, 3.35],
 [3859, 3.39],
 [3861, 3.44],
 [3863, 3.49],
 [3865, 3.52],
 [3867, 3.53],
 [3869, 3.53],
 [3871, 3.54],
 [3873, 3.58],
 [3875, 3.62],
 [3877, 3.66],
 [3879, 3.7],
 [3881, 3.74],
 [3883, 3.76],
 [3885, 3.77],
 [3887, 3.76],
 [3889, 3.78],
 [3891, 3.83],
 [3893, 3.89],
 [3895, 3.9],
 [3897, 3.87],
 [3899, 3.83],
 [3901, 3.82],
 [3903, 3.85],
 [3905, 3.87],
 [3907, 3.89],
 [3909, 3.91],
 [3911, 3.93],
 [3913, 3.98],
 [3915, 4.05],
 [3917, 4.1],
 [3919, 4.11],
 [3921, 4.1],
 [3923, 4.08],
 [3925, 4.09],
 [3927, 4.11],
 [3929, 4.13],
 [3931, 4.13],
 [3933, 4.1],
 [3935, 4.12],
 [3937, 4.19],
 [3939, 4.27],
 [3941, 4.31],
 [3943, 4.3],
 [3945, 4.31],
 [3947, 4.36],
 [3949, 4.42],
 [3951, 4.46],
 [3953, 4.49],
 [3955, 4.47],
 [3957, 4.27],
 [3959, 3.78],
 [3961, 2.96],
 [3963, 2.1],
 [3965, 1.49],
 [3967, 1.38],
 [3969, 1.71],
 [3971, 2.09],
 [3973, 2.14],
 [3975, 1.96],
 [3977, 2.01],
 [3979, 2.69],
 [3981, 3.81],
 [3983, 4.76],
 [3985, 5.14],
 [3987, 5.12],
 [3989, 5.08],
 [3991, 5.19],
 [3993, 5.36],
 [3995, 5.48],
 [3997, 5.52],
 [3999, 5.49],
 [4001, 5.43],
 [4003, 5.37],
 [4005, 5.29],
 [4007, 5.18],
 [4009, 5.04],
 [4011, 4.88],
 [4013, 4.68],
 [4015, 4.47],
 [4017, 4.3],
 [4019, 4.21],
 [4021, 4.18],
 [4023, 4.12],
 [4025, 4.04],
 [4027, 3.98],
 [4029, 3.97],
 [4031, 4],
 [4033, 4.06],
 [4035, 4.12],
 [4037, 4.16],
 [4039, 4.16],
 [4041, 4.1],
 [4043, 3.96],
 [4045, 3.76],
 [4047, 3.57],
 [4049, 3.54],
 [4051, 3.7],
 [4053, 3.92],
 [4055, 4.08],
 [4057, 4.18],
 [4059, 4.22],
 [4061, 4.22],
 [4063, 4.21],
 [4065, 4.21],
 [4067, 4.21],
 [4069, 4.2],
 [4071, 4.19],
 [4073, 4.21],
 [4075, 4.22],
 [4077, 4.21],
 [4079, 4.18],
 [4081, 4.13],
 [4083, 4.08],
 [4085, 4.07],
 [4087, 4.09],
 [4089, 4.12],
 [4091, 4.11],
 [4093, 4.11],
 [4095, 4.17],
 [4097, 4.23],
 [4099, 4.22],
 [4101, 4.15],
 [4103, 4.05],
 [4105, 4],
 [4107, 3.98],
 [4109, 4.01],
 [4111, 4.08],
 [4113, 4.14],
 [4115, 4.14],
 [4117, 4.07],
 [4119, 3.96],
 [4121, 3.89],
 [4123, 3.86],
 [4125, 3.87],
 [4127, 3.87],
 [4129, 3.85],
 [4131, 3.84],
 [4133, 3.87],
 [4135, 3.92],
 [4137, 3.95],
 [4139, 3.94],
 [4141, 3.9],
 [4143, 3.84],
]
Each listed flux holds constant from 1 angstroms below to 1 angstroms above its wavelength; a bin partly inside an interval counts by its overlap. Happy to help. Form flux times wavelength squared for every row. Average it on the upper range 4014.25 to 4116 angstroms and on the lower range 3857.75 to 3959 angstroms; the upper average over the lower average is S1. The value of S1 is 1.1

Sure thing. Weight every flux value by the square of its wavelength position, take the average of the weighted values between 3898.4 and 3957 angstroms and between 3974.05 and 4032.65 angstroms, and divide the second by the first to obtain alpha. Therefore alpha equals 1.13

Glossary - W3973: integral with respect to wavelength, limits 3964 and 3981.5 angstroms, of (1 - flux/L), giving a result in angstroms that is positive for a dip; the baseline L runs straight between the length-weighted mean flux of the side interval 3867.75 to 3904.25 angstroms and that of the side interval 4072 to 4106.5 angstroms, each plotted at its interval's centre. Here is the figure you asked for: 8.1 angstroms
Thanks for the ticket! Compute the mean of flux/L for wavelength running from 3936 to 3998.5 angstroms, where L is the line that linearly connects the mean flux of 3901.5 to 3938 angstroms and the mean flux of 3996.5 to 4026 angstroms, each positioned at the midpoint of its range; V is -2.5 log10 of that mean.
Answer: 0.17 mag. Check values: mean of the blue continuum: 4.04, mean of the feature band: 3.81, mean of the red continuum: 4.8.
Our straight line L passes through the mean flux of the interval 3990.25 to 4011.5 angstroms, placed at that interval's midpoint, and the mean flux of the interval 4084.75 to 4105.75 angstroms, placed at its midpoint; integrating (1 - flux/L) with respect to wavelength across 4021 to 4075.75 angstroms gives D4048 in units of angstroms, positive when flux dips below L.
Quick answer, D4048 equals 7.6 angstroms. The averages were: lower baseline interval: 5.3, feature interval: 4.05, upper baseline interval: 4.12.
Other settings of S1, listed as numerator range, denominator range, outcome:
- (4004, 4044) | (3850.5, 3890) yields 1.32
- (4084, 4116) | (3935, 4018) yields 1.06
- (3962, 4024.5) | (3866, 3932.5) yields 1.10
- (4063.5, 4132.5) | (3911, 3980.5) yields 1.23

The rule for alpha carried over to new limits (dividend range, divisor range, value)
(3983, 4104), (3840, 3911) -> 1.32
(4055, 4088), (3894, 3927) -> 1.14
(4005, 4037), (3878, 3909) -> 1.22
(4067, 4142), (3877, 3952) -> 1.11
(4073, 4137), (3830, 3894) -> 1.31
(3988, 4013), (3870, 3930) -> 1.43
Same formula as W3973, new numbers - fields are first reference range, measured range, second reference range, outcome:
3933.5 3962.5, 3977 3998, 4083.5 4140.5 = -2.8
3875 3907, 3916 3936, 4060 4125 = -1.3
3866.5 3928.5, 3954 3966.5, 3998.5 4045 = 3.1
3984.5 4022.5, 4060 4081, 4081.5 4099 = 0.6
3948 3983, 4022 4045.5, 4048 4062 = -1.8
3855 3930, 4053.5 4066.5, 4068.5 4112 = -0.3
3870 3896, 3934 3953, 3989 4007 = 1.1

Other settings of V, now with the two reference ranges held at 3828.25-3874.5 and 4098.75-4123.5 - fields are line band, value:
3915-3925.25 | -0.15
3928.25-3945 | -0.17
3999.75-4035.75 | -0.19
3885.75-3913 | -0.11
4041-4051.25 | 0.04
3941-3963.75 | -0.11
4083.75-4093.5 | -0.03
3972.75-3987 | 0.09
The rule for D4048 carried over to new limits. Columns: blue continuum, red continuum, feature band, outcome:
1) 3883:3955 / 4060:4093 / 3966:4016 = -1.2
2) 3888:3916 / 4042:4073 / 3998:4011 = -4.2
